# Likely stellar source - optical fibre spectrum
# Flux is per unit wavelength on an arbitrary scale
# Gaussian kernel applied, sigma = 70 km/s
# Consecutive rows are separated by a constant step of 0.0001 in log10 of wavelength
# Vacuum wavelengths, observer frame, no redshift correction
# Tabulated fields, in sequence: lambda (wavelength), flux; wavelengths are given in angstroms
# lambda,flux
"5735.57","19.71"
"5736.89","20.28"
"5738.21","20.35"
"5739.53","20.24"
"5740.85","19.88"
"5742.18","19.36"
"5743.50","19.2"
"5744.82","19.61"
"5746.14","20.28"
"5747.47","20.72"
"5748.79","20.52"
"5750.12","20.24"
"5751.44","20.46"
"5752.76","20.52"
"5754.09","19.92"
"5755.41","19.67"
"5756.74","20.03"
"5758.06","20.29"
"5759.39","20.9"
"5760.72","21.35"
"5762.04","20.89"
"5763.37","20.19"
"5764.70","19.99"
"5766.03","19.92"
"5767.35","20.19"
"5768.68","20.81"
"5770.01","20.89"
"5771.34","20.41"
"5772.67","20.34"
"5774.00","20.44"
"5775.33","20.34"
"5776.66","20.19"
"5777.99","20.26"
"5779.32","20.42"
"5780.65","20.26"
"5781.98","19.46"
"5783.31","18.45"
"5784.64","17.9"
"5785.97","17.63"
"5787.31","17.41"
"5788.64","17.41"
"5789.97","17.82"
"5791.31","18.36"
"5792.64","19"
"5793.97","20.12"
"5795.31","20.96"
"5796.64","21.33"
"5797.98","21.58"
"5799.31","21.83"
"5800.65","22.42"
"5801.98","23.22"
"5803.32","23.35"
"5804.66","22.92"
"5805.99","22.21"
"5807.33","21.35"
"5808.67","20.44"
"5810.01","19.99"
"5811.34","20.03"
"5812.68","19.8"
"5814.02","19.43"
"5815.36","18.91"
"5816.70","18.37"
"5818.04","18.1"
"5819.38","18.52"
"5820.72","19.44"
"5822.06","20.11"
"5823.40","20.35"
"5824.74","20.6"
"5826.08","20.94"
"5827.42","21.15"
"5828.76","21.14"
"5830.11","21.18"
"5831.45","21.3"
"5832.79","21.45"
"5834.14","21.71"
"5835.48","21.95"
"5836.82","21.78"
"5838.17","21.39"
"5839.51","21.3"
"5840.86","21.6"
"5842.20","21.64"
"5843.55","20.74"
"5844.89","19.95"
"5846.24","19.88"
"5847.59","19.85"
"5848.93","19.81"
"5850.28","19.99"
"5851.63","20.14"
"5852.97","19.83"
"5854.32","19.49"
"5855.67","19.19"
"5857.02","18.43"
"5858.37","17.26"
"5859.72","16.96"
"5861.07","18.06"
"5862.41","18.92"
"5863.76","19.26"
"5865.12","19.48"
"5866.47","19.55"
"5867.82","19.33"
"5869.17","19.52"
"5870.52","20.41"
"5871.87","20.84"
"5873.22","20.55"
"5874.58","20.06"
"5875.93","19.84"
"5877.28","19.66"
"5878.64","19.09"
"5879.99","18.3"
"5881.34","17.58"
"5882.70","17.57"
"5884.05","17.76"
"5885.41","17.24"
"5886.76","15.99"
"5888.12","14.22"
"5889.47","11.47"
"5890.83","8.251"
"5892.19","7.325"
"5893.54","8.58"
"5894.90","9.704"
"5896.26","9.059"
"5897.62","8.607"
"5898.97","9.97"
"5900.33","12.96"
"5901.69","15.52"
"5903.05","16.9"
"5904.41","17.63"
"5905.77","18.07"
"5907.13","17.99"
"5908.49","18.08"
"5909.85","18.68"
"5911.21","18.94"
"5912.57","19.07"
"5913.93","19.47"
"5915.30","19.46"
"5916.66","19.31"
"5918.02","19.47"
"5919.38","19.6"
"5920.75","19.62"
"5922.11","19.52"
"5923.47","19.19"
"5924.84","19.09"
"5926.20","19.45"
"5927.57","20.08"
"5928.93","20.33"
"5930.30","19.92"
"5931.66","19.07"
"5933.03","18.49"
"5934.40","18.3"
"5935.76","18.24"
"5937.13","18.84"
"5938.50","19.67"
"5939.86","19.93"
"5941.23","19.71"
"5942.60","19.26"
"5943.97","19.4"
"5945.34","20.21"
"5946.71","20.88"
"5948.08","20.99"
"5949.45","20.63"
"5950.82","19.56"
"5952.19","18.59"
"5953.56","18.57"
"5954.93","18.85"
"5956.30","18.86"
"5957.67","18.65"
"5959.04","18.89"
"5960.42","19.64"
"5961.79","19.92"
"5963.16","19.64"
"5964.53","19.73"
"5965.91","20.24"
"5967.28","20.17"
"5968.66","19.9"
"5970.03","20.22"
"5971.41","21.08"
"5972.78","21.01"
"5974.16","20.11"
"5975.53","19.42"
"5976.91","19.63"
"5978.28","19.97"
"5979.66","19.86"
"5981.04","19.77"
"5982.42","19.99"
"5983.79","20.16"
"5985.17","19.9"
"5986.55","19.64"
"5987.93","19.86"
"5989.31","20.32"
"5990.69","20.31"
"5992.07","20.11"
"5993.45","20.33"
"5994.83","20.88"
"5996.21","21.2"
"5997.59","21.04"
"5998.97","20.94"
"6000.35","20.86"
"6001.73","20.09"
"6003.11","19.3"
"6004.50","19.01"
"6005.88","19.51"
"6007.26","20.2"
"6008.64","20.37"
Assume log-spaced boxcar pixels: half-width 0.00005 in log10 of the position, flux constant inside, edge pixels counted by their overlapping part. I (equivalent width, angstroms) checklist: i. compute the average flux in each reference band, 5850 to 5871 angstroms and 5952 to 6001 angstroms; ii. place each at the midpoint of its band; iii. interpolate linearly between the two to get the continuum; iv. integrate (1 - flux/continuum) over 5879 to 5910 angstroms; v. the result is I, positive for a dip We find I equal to 8.2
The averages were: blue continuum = 19.1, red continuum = 20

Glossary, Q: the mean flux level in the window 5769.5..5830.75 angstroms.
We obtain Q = 20.1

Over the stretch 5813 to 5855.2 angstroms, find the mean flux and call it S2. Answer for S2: 20.4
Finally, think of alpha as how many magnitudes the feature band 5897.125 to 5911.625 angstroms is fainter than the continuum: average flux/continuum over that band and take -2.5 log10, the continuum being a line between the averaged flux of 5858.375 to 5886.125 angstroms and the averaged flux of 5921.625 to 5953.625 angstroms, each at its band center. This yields 0.21 mag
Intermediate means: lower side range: 19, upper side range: 19.5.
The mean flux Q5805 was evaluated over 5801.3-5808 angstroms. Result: 22.6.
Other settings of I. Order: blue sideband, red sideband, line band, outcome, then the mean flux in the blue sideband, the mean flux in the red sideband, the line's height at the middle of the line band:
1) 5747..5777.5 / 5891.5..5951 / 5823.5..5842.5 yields -2.2 angstroms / 20.4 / 17.6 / 19.2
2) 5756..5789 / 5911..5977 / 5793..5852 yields -2.9 angstroms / 19.9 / 19.6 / 19.8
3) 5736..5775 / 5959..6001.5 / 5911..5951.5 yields 1.3 angstroms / 20.3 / 20.2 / 20.2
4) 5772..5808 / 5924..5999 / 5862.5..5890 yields 2.2 angstroms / 20.3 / 19.8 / 20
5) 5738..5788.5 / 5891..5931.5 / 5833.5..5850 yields -2.5 angstroms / 20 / 16.5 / 18.2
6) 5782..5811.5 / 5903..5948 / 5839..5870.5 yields 0.3 angstroms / 20.3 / 19.2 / 19.8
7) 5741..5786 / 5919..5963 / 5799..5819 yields -0.8 angstroms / 20.1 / 19.4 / 19.9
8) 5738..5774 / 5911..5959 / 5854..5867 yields 0.7 angstroms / 20.3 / 19.4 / 19.8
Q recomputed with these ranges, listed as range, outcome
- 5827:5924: 18.1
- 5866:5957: 17.7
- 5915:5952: 19.6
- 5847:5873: 19.3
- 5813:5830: 19.8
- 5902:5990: 19.4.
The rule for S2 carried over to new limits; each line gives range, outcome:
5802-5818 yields 20.6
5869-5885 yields 19.2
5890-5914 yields 14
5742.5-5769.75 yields 20.3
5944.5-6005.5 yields 20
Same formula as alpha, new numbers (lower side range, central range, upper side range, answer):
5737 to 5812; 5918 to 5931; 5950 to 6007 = 0.020 mag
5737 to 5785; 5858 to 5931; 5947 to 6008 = 0.165 mag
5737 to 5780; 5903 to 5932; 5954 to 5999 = 0.054 mag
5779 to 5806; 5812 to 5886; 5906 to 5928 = -0.003 mag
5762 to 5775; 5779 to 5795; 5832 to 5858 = 0.094 mag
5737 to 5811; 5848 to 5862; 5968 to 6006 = 0.071 mag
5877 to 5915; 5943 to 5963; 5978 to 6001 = -0.073 mag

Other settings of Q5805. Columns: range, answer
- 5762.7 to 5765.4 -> 20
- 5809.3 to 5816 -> 19.6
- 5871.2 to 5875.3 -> 20.5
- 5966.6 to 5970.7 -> 20.1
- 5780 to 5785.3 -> 19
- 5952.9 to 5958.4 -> 18.8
